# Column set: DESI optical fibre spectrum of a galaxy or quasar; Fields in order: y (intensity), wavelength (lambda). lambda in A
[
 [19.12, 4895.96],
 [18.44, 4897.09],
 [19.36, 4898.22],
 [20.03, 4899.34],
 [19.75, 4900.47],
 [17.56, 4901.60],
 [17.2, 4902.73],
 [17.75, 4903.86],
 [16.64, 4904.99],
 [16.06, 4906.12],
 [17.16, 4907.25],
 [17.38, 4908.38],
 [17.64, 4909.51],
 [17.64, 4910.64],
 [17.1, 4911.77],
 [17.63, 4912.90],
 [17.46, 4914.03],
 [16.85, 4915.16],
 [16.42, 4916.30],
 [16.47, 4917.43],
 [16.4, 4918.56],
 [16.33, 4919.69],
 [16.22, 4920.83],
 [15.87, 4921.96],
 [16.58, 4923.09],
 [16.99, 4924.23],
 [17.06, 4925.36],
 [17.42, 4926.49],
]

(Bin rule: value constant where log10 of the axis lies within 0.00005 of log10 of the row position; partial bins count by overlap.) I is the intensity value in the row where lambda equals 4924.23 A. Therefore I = 16.99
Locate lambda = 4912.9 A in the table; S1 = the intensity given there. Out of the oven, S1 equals 17.63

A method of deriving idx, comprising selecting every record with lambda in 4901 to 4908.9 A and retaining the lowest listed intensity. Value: 16.06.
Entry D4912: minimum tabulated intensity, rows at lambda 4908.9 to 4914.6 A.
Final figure 17.1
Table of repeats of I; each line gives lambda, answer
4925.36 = 17.06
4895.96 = 19.12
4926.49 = 17.42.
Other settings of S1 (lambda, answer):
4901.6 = 17.56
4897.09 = 18.44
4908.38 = 17.38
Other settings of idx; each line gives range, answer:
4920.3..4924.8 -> 15.87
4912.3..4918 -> 16.42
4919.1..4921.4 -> 16.22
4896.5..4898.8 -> 18.44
